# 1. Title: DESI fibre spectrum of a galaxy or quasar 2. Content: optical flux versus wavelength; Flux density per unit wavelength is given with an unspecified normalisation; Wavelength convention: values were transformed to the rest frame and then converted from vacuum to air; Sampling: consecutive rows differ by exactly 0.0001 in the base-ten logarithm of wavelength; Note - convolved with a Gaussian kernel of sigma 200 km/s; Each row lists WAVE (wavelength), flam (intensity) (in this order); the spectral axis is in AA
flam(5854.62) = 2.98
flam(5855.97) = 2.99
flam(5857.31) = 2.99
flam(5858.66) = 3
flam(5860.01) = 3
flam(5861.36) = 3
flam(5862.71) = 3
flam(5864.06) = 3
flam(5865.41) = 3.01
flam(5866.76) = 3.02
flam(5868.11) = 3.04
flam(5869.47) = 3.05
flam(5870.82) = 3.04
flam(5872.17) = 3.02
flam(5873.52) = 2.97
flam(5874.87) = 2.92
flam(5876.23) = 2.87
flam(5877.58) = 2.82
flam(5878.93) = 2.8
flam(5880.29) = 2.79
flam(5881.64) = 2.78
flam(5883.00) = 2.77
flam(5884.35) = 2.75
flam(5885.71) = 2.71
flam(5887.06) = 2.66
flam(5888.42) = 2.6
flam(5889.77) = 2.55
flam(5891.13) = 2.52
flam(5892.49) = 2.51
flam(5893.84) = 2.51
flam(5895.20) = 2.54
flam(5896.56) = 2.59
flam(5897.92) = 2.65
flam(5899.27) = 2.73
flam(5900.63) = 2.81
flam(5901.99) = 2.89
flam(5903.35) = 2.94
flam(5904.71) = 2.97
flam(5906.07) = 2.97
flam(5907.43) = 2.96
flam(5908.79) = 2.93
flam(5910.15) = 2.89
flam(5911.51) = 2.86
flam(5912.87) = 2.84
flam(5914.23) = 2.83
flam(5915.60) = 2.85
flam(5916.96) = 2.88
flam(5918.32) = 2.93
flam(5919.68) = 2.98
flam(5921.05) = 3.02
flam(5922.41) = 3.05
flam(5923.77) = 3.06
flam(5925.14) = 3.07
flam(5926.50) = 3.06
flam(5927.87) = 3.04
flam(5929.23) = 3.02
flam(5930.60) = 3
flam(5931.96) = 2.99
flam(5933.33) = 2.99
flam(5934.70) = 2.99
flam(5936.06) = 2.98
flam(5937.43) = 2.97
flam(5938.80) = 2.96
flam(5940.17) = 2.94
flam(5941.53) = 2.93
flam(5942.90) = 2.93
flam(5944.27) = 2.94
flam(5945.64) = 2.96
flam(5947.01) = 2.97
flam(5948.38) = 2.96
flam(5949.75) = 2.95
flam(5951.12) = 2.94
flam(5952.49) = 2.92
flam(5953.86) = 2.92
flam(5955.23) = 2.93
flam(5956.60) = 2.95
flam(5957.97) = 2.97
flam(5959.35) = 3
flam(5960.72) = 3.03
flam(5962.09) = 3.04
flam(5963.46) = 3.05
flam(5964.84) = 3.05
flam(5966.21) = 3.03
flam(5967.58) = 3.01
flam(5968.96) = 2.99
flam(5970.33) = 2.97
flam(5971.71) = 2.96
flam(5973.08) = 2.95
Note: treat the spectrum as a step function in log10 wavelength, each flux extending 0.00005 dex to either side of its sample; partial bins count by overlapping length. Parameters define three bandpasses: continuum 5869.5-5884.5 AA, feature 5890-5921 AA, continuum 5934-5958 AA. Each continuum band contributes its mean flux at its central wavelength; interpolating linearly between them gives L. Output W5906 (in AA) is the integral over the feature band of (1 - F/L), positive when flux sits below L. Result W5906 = 1.2 AA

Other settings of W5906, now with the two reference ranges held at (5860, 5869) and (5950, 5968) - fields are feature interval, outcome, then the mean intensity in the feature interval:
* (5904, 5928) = 0.4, 2.95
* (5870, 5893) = 1.8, 2.77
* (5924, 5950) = 0.1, 2.98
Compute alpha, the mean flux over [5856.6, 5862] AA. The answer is 3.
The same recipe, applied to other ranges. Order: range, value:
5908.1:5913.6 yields 2.88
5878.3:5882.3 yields 2.79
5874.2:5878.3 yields 2.87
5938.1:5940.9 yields 2.95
